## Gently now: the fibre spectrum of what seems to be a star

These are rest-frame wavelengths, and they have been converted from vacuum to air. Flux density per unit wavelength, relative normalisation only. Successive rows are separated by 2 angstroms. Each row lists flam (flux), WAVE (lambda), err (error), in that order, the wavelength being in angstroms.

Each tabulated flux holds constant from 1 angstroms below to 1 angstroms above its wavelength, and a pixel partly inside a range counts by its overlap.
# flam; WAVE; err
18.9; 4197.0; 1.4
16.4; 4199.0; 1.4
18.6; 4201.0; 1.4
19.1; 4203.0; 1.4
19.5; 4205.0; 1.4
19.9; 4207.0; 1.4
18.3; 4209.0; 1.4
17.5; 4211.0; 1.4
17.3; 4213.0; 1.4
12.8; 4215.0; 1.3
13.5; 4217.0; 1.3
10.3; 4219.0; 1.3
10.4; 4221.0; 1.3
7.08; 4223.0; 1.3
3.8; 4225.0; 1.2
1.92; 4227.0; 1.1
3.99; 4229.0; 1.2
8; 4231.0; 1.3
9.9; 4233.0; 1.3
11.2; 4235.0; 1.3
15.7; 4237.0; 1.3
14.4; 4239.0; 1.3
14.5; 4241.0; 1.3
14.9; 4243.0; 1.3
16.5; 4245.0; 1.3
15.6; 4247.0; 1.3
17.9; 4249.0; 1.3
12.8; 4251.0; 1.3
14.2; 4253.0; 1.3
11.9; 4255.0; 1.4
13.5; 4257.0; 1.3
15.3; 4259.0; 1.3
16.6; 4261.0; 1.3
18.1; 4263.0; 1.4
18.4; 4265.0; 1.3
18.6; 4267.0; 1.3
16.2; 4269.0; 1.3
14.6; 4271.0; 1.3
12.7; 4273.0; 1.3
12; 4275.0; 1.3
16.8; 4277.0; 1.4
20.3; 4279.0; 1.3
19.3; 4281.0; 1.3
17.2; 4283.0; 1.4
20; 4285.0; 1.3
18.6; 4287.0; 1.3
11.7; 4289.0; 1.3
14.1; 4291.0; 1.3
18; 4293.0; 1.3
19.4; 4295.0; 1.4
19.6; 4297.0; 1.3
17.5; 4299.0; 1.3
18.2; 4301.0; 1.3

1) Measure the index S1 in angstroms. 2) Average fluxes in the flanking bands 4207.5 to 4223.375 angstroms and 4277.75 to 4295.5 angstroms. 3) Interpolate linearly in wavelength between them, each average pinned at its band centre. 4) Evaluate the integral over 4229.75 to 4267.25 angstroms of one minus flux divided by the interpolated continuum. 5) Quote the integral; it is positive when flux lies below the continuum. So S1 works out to 2.76 angstroms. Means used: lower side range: 13.9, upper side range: 17.6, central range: 14.5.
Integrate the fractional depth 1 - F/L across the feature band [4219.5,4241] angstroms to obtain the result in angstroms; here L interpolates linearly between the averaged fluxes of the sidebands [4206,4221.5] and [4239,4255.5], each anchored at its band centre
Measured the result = 8.7 angstroms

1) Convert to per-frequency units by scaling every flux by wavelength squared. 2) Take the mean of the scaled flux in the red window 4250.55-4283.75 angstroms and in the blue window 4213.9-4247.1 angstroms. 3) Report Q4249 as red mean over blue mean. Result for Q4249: 1.50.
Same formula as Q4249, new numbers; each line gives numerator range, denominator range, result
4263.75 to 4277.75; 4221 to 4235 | 2.45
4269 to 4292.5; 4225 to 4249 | 1.44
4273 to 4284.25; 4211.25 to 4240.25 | 1.68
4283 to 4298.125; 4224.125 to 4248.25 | 1.62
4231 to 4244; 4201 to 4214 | 0.71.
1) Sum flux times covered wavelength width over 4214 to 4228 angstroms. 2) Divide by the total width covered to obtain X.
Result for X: 8.54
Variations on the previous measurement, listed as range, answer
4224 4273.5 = 13.3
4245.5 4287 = 16.2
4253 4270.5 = 15.9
